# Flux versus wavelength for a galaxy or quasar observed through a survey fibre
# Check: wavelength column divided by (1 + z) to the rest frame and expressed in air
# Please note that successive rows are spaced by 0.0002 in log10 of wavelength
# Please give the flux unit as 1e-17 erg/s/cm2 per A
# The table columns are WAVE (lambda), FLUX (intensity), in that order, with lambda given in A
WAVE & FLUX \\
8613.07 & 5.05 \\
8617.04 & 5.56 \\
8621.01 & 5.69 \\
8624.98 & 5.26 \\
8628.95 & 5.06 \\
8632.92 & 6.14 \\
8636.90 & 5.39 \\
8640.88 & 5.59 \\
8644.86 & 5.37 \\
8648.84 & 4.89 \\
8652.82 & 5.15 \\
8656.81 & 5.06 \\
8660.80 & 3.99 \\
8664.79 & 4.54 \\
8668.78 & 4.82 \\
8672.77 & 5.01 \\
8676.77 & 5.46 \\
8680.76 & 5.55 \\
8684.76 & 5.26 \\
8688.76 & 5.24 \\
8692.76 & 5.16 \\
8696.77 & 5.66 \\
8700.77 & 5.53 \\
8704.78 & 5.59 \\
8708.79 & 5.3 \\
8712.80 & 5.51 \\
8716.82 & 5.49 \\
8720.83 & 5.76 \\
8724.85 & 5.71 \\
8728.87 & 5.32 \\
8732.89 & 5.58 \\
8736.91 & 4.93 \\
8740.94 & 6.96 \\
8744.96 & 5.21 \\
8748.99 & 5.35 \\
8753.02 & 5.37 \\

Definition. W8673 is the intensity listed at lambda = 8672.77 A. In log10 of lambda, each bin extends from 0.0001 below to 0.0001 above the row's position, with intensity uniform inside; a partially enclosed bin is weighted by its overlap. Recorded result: 5.01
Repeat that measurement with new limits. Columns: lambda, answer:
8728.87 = 5.32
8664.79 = 4.54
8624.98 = 5.26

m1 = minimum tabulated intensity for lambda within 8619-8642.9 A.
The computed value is 5.06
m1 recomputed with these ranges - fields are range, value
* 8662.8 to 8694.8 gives 4.54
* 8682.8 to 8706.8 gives 5.16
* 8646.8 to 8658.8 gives 4.89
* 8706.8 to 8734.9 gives 5.3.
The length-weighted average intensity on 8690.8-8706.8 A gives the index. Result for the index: 5.48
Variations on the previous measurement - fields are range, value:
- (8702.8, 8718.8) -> 5.47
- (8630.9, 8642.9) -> 5.7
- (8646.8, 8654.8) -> 5.03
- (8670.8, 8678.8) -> 5.24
